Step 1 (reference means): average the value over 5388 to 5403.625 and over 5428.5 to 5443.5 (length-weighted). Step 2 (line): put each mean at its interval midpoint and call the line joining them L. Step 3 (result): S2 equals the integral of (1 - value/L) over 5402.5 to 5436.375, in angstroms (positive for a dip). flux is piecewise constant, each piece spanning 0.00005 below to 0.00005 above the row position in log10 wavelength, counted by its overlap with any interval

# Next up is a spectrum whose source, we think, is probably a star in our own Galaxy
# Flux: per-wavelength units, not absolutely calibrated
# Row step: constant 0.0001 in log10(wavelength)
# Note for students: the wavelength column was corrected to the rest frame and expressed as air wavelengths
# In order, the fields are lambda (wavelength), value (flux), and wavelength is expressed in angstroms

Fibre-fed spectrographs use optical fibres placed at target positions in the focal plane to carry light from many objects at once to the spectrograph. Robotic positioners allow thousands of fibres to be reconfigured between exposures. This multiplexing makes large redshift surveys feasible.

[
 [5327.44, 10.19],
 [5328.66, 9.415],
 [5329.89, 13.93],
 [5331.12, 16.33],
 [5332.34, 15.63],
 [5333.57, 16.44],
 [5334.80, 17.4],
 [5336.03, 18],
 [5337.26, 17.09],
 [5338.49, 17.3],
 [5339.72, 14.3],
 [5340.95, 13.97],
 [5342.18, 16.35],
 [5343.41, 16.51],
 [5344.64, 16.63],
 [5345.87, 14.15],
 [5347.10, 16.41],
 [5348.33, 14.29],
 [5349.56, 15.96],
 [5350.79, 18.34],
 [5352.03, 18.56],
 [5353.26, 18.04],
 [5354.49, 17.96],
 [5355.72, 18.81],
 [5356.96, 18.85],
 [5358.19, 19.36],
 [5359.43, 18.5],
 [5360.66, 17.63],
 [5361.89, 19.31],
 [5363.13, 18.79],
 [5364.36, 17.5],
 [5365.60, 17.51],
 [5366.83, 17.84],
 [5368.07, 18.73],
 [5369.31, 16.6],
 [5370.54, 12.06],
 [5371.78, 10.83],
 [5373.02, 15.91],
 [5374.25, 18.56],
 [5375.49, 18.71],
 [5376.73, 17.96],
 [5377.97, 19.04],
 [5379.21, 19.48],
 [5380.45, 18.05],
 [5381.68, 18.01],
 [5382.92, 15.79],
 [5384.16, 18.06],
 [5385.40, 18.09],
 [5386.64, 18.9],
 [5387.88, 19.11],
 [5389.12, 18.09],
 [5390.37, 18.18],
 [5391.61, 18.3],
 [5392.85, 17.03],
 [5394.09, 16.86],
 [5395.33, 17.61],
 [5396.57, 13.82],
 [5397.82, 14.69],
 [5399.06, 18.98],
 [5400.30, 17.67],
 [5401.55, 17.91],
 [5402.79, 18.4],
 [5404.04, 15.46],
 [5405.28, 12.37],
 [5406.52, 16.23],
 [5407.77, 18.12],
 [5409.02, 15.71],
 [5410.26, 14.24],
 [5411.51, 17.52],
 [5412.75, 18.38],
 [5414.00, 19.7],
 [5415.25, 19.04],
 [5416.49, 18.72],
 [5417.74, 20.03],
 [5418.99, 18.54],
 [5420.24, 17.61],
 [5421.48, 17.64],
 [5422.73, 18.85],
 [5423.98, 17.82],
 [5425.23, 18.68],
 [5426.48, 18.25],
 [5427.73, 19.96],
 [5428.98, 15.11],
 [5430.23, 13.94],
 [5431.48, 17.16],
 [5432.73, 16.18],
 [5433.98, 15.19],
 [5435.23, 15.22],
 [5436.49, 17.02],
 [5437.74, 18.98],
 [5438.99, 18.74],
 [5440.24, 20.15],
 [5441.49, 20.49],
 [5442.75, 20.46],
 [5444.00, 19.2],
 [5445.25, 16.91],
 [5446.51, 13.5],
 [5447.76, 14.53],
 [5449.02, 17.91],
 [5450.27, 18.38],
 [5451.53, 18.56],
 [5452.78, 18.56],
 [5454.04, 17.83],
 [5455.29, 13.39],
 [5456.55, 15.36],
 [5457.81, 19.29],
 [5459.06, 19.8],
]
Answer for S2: 0.4 angstroms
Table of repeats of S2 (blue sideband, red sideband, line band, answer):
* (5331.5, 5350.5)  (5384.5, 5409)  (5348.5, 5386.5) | -2.38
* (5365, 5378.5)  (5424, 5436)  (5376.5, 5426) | -2.76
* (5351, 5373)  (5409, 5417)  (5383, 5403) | 0.10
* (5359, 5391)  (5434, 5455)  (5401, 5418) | 0.44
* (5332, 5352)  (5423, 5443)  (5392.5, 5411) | 0.91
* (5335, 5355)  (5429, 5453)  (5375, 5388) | -1.11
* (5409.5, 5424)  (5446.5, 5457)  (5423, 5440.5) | 0.23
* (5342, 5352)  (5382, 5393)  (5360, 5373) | 0.30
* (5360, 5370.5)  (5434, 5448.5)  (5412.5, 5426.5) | -0.78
